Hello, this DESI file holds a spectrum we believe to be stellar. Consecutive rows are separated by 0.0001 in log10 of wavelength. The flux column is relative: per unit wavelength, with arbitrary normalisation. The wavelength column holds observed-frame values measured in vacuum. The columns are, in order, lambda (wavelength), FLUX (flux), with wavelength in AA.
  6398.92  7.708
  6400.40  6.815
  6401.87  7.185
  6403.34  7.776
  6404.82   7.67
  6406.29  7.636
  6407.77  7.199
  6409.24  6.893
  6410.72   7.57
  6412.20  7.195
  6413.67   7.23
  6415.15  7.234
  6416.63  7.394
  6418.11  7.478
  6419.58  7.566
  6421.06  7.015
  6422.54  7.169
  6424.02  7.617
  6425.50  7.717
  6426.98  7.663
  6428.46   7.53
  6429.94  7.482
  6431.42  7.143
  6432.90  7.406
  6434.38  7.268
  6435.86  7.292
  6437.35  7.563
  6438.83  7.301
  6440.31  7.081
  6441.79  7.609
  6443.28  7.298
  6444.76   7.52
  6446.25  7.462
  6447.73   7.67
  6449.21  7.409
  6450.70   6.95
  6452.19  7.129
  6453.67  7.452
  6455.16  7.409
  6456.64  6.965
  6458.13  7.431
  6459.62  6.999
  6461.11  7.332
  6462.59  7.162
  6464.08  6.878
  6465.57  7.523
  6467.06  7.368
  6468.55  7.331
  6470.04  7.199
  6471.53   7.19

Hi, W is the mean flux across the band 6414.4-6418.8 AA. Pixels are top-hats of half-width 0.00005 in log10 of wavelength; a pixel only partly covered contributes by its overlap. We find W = 7.35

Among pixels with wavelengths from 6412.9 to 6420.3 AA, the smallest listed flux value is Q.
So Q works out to 7.23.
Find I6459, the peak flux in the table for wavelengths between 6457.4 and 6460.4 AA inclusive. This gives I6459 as 7.431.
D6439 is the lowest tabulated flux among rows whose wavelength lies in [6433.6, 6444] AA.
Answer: 7.081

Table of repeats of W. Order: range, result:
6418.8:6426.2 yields 7.42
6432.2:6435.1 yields 7.34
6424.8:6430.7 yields 7.6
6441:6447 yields 7.47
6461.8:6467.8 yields 7.24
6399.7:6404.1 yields 7.27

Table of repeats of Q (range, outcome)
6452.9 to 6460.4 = 6.965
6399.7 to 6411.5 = 6.815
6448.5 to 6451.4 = 6.95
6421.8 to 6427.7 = 7.169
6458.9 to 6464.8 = 6.878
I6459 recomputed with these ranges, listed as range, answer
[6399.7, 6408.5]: 7.776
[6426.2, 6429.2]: 7.663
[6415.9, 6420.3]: 7.566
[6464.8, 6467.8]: 7.523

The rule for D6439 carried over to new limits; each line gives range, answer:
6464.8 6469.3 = 7.331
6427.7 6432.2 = 7.143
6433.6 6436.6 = 7.268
